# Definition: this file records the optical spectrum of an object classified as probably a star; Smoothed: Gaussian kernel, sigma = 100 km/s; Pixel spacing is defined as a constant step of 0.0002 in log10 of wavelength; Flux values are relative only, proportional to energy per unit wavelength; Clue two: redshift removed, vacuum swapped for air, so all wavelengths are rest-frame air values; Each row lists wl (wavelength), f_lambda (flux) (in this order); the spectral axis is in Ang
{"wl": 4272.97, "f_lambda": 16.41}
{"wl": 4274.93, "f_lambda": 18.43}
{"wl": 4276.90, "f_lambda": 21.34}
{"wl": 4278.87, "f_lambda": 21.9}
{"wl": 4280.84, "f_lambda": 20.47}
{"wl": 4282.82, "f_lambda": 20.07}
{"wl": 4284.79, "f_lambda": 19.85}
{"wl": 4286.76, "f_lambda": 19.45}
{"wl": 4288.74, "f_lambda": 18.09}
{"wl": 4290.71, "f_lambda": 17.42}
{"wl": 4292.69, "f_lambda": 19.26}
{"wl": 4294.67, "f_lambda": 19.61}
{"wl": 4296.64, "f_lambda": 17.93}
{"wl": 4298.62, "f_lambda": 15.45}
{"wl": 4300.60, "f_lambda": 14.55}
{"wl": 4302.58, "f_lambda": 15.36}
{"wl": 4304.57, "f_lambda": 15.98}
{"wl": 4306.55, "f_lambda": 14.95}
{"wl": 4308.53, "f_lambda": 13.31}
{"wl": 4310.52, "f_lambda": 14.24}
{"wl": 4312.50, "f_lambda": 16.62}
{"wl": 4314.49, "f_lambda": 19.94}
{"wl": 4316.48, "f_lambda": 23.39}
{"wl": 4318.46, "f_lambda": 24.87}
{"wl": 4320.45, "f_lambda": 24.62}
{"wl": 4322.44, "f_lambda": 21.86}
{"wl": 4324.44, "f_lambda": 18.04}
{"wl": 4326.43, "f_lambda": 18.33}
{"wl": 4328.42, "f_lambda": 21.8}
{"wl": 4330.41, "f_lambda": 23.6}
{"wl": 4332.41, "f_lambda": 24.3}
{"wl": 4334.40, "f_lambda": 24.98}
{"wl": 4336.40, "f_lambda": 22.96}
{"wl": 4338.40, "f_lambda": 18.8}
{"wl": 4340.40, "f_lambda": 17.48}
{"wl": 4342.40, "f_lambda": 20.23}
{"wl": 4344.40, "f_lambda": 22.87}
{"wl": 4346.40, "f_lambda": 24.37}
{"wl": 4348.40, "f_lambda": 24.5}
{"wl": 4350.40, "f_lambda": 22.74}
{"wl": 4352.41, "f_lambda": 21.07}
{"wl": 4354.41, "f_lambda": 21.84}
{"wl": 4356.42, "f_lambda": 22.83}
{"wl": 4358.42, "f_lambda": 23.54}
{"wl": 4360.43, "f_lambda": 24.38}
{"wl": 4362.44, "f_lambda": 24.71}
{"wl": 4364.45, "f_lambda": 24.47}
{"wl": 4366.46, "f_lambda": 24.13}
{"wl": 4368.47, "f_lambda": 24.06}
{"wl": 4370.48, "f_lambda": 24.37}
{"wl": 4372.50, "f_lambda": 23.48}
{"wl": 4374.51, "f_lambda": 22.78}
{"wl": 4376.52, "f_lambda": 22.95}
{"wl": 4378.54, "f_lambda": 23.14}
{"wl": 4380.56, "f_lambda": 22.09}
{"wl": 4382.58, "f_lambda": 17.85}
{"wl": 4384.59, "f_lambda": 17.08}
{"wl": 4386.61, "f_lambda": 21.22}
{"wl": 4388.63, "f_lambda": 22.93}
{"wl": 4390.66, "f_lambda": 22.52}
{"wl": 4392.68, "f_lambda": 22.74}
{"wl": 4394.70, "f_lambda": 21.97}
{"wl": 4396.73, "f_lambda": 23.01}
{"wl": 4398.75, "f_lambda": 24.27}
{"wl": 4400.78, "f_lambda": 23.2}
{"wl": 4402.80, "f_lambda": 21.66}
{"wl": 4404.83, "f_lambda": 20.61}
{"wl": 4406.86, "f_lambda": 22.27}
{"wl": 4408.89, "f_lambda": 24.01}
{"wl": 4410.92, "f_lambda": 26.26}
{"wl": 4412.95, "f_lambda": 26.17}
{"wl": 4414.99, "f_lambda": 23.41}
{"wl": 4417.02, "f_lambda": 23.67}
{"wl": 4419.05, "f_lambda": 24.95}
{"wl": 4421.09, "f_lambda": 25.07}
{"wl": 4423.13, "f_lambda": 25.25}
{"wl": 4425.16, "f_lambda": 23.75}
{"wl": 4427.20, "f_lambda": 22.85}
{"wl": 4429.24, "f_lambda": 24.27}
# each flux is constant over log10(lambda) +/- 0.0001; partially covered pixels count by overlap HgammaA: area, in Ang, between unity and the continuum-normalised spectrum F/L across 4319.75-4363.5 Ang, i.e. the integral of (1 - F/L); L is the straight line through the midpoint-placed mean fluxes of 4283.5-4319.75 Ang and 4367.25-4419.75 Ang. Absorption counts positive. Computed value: -4.9 Ang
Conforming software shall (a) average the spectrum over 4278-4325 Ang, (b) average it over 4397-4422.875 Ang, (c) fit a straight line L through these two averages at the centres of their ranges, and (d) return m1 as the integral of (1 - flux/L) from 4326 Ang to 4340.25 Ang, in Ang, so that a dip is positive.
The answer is -1.3 Ang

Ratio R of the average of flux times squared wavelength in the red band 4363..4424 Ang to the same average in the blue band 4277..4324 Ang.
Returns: 1.29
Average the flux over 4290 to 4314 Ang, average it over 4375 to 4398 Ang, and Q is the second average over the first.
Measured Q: 1.33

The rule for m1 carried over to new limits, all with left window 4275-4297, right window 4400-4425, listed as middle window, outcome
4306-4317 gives 1.92 Ang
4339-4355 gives -0.11 Ang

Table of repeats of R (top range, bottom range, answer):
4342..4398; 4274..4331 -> 1.23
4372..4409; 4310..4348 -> 1.06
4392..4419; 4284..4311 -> 1.46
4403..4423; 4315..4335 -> 1.11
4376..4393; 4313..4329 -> 1.02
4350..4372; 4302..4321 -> 1.32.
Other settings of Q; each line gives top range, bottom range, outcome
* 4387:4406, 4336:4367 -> 1.00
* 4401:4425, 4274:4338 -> 1.23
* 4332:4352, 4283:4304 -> 1.25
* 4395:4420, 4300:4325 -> 1.28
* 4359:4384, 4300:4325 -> 1.26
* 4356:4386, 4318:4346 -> 1.05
